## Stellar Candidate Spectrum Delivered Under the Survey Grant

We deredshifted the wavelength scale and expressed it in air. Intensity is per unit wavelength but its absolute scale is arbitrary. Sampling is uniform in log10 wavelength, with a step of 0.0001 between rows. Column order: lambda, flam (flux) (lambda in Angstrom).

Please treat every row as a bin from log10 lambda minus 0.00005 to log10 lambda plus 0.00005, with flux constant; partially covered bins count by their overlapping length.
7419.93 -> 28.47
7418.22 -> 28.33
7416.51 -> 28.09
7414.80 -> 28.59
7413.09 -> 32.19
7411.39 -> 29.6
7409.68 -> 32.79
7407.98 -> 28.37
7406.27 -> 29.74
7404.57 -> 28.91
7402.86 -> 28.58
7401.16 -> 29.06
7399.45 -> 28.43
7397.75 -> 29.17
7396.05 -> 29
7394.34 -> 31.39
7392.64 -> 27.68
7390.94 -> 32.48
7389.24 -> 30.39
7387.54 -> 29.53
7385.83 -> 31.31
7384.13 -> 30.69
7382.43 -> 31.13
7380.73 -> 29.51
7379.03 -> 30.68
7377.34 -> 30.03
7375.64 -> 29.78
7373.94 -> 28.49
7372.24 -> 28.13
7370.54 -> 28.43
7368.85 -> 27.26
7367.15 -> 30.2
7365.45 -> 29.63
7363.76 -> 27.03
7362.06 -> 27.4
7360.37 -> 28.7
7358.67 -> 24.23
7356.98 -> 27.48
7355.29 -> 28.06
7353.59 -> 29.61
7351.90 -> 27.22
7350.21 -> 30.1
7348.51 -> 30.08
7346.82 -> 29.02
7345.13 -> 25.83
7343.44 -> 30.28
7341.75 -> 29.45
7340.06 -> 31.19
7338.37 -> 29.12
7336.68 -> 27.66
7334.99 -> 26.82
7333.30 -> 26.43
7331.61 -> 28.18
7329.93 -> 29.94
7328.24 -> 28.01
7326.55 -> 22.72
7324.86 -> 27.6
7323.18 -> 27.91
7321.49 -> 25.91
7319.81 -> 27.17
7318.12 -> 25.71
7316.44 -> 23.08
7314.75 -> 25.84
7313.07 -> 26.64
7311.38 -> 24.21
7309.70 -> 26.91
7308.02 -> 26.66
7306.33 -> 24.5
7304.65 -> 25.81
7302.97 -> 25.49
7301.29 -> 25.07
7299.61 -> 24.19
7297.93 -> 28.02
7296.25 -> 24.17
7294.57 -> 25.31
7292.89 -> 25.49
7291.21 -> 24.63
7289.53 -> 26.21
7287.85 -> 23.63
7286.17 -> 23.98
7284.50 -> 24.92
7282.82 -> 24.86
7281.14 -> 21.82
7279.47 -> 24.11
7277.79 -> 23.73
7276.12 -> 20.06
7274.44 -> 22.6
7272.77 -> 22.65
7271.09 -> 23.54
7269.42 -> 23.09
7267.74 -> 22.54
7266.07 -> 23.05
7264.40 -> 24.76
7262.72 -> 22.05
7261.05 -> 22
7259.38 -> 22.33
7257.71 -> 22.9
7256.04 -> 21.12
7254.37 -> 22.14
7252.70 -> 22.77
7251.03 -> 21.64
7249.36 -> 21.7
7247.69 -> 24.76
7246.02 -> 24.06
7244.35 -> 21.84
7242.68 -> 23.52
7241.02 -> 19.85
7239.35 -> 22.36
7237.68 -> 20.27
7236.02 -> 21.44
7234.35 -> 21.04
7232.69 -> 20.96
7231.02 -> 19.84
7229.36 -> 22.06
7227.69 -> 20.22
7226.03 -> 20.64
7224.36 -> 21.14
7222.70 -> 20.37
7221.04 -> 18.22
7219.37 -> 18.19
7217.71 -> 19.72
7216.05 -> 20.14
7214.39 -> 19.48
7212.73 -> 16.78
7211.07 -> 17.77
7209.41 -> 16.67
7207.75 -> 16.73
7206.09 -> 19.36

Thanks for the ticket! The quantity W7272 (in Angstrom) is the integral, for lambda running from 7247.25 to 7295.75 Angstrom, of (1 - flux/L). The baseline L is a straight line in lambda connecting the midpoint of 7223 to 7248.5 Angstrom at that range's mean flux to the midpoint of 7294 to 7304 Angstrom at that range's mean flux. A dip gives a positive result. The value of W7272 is 0.99 Angstrom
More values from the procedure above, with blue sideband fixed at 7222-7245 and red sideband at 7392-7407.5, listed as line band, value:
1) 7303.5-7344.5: -2.4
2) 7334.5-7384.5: -3.0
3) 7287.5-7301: -0.7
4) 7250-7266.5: -0.1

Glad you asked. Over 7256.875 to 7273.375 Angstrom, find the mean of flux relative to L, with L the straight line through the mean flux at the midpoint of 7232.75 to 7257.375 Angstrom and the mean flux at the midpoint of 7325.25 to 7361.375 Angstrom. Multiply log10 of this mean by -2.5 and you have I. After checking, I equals 0.02 mag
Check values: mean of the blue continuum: 22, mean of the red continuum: 28.1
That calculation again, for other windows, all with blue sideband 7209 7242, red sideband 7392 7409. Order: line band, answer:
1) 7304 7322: -0.05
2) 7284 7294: -0.07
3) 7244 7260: -0.06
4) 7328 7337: -0.09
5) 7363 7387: -0.06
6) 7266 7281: -0.02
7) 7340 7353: -0.11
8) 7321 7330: -0.07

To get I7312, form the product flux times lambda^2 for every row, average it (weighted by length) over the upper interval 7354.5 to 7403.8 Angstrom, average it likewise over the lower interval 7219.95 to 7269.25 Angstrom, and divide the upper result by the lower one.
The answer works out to 1.4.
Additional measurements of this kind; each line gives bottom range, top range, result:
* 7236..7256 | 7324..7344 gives 1.30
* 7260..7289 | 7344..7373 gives 1.24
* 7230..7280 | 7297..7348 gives 1.23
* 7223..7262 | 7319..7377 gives 1.33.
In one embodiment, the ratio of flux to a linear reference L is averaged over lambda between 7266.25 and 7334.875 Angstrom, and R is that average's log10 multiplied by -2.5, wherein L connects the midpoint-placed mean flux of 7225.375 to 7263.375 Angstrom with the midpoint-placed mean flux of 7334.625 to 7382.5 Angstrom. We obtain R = 0.005 mag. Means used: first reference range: 21.8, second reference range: 28.7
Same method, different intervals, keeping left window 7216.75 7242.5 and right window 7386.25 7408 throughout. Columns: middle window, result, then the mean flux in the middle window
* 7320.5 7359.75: -0.06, 28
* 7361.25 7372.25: -0.02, 28.3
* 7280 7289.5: -0.03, 24.1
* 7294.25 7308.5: -0.05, 25.4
